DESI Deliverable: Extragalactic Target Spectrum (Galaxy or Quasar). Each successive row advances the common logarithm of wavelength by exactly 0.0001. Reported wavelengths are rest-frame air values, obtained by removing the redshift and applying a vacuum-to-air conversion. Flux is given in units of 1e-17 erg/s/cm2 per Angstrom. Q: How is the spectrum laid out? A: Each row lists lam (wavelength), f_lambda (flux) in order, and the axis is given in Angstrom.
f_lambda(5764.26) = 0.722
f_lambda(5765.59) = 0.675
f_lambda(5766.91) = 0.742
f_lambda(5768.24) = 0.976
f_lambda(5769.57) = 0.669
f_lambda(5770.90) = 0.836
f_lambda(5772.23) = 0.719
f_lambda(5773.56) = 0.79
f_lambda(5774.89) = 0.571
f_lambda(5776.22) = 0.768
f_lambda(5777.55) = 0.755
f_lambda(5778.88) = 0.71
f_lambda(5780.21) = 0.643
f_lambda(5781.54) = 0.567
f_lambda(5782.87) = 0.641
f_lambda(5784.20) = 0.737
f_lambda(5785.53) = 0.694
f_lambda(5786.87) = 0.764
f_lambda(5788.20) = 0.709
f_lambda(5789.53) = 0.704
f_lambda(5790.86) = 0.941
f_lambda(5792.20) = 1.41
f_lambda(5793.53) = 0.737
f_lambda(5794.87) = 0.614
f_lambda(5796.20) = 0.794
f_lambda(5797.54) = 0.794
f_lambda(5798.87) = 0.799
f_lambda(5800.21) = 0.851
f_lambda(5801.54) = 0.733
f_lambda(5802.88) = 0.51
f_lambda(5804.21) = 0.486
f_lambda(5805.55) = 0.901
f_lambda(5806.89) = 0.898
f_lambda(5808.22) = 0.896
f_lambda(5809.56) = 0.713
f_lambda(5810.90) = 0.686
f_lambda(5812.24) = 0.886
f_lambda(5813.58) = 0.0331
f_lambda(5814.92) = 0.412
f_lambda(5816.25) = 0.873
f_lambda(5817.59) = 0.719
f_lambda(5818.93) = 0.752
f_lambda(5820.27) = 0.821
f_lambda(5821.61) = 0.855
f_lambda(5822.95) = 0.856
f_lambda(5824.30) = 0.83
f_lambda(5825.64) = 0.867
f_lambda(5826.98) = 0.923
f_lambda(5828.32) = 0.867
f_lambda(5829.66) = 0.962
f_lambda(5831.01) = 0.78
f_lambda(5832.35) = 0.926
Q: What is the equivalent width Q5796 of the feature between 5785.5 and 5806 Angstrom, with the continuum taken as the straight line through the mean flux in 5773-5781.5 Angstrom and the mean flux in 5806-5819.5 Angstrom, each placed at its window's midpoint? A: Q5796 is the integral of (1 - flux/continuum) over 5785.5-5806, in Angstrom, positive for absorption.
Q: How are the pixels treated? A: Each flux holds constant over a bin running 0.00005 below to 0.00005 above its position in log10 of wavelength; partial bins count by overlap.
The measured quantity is -2.56 Angstrom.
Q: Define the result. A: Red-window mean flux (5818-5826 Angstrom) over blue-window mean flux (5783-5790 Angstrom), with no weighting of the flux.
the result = 1.15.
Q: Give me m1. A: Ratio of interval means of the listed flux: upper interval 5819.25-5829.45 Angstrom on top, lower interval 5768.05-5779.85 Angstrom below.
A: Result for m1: 1.16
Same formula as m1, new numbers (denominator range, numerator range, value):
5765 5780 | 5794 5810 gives 1.01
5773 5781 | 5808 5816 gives 0.86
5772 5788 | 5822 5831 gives 1.26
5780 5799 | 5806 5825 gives 0.95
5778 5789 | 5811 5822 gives 0.97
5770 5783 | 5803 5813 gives 1.08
